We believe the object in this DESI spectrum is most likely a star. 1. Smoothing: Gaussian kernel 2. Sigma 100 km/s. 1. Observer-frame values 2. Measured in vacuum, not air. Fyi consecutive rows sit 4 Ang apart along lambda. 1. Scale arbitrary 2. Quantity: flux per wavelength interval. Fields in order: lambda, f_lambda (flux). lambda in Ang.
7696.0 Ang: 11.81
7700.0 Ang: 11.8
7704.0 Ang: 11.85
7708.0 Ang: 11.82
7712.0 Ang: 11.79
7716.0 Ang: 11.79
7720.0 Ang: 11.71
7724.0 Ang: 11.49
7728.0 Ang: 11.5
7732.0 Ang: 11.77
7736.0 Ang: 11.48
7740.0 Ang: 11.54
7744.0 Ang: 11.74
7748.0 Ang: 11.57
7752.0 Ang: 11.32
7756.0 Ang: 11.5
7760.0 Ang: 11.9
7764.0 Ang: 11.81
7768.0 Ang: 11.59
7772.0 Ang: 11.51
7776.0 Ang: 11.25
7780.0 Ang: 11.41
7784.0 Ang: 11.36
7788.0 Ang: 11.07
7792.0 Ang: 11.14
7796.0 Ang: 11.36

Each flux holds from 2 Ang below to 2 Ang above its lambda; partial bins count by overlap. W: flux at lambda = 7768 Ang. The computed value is 11.59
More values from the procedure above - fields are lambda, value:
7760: 11.9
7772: 11.51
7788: 11.07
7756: 11.5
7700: 11.8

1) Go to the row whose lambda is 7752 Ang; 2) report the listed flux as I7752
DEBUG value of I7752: 11.32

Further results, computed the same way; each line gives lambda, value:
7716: 11.79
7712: 11.79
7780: 11.41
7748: 11.57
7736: 11.48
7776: 11.25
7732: 11.77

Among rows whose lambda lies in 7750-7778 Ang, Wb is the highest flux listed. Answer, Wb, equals 11.9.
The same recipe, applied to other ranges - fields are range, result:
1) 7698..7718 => 11.85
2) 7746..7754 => 11.57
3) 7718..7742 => 11.77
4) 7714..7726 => 11.79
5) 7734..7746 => 11.74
